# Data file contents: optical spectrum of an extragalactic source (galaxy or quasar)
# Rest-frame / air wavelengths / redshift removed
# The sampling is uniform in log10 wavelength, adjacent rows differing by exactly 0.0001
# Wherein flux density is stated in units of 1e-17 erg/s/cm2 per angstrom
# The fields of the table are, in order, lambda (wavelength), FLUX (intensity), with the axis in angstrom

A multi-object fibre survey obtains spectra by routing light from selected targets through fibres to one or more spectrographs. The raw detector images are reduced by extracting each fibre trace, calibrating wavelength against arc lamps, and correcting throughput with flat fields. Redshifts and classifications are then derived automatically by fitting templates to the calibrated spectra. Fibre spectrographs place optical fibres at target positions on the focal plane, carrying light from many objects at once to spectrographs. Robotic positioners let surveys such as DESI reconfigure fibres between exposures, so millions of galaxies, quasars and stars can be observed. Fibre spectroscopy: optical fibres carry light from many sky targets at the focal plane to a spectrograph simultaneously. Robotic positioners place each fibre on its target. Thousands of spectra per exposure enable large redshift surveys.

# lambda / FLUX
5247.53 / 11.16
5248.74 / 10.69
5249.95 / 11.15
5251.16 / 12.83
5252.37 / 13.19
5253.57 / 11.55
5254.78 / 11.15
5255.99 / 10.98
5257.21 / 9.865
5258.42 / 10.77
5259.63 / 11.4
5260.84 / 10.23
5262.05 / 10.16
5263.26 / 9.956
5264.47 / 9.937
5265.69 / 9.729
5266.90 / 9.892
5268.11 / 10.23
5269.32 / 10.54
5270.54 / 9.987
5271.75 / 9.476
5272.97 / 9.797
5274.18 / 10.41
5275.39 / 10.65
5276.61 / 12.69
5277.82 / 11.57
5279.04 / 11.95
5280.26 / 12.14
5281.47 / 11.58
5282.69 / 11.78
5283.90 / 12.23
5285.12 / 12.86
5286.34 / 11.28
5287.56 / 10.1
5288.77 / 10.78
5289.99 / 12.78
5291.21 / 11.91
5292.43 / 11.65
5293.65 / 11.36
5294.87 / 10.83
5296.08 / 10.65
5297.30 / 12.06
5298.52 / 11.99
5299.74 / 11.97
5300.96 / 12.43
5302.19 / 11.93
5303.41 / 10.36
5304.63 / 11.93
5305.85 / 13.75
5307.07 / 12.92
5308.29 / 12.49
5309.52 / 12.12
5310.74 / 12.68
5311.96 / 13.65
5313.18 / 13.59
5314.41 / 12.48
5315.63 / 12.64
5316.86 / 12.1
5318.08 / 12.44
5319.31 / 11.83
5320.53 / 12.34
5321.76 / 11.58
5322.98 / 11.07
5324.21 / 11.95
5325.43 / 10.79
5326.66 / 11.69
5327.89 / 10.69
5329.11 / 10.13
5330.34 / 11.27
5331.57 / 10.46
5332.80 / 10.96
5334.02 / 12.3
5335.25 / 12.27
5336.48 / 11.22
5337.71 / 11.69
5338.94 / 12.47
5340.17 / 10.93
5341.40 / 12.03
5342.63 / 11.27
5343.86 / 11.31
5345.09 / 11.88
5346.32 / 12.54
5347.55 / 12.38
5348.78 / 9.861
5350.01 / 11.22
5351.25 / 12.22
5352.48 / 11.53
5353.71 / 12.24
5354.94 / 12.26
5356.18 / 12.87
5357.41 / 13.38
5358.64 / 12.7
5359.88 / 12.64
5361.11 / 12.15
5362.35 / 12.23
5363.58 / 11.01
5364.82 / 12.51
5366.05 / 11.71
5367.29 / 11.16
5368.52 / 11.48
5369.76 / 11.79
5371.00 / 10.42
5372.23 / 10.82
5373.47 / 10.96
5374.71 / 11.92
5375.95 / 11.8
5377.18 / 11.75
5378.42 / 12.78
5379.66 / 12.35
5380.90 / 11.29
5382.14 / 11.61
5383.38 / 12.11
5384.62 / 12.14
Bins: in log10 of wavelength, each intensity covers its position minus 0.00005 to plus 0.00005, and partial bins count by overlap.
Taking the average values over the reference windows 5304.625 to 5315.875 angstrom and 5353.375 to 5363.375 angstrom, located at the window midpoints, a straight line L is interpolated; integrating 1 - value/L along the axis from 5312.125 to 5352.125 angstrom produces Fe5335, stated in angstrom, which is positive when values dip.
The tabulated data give 3.2 angstrom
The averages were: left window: 12.9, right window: 12.5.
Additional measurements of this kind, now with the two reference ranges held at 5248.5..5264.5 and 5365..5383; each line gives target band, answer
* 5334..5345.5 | -0.3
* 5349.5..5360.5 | -0.8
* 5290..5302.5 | -0.6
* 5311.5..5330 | -0.9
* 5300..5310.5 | -0.9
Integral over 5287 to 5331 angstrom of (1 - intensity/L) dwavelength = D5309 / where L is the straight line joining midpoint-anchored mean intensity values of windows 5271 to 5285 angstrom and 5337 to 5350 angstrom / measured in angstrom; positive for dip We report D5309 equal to -1.5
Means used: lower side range 11.3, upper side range 11.6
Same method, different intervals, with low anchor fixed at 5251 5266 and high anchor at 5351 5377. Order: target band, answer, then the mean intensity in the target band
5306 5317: -1.4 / 12.8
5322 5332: 0.4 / 11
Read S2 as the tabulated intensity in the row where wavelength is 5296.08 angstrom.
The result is 10.65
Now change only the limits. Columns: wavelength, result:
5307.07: 12.92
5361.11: 12.15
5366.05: 11.71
